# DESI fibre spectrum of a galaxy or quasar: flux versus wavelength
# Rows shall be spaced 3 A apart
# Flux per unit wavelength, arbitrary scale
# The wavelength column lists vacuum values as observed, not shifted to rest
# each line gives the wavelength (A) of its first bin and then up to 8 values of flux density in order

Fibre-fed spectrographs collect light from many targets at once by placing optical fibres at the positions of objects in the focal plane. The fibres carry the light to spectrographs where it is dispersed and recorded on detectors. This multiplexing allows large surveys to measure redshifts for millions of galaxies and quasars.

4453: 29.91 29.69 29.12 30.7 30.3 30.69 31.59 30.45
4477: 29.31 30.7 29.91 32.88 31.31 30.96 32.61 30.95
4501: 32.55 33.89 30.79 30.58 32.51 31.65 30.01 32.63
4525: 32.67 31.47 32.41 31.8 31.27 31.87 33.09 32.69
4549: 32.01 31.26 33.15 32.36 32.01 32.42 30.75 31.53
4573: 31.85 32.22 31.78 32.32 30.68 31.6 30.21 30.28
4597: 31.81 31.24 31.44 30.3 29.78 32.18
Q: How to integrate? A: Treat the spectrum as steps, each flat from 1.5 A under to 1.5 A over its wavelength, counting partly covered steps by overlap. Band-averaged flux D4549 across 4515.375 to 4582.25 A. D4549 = 32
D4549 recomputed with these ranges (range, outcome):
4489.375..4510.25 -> 31.8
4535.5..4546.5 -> 32.2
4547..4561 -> 32.2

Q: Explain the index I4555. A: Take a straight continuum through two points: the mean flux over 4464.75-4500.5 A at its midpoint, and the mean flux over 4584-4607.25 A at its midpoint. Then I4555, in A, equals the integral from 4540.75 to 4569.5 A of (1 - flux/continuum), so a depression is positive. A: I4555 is -1.1 A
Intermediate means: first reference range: 31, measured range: 32.2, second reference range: 31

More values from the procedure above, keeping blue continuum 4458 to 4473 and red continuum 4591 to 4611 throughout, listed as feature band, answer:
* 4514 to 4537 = -0.9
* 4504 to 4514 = -0.3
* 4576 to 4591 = -0.4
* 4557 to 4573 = -0.6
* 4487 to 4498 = -0.4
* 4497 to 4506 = -0.5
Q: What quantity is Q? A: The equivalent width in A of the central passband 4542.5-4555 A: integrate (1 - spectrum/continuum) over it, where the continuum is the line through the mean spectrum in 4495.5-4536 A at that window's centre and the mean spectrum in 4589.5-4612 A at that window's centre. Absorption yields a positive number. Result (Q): -0.3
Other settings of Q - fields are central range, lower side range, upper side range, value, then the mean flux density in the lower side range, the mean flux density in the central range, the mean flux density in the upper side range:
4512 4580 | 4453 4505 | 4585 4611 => -2.3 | 31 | 32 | 30.8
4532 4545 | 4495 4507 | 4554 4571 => 0.0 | 32.3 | 32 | 32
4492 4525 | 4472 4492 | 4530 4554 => -0.5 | 30.8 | 31.8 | 32.1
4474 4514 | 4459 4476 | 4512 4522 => -0.4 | 30.6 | 31.4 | 31.5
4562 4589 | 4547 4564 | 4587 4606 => -0.1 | 32.2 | 31.7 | 31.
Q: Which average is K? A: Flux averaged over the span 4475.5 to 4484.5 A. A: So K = 30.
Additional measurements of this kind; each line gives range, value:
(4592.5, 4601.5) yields 31.1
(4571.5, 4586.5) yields 31.8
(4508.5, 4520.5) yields 31.2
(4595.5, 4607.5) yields 31.2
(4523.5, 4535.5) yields 32.1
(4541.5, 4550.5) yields 32.6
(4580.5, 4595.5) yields 31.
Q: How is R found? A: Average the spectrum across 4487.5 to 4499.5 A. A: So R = 31.5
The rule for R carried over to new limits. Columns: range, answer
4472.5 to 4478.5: 29.9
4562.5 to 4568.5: 31.6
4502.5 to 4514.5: 31.9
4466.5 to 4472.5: 31.1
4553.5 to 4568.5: 32.1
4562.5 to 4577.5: 31.8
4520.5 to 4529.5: 32.3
